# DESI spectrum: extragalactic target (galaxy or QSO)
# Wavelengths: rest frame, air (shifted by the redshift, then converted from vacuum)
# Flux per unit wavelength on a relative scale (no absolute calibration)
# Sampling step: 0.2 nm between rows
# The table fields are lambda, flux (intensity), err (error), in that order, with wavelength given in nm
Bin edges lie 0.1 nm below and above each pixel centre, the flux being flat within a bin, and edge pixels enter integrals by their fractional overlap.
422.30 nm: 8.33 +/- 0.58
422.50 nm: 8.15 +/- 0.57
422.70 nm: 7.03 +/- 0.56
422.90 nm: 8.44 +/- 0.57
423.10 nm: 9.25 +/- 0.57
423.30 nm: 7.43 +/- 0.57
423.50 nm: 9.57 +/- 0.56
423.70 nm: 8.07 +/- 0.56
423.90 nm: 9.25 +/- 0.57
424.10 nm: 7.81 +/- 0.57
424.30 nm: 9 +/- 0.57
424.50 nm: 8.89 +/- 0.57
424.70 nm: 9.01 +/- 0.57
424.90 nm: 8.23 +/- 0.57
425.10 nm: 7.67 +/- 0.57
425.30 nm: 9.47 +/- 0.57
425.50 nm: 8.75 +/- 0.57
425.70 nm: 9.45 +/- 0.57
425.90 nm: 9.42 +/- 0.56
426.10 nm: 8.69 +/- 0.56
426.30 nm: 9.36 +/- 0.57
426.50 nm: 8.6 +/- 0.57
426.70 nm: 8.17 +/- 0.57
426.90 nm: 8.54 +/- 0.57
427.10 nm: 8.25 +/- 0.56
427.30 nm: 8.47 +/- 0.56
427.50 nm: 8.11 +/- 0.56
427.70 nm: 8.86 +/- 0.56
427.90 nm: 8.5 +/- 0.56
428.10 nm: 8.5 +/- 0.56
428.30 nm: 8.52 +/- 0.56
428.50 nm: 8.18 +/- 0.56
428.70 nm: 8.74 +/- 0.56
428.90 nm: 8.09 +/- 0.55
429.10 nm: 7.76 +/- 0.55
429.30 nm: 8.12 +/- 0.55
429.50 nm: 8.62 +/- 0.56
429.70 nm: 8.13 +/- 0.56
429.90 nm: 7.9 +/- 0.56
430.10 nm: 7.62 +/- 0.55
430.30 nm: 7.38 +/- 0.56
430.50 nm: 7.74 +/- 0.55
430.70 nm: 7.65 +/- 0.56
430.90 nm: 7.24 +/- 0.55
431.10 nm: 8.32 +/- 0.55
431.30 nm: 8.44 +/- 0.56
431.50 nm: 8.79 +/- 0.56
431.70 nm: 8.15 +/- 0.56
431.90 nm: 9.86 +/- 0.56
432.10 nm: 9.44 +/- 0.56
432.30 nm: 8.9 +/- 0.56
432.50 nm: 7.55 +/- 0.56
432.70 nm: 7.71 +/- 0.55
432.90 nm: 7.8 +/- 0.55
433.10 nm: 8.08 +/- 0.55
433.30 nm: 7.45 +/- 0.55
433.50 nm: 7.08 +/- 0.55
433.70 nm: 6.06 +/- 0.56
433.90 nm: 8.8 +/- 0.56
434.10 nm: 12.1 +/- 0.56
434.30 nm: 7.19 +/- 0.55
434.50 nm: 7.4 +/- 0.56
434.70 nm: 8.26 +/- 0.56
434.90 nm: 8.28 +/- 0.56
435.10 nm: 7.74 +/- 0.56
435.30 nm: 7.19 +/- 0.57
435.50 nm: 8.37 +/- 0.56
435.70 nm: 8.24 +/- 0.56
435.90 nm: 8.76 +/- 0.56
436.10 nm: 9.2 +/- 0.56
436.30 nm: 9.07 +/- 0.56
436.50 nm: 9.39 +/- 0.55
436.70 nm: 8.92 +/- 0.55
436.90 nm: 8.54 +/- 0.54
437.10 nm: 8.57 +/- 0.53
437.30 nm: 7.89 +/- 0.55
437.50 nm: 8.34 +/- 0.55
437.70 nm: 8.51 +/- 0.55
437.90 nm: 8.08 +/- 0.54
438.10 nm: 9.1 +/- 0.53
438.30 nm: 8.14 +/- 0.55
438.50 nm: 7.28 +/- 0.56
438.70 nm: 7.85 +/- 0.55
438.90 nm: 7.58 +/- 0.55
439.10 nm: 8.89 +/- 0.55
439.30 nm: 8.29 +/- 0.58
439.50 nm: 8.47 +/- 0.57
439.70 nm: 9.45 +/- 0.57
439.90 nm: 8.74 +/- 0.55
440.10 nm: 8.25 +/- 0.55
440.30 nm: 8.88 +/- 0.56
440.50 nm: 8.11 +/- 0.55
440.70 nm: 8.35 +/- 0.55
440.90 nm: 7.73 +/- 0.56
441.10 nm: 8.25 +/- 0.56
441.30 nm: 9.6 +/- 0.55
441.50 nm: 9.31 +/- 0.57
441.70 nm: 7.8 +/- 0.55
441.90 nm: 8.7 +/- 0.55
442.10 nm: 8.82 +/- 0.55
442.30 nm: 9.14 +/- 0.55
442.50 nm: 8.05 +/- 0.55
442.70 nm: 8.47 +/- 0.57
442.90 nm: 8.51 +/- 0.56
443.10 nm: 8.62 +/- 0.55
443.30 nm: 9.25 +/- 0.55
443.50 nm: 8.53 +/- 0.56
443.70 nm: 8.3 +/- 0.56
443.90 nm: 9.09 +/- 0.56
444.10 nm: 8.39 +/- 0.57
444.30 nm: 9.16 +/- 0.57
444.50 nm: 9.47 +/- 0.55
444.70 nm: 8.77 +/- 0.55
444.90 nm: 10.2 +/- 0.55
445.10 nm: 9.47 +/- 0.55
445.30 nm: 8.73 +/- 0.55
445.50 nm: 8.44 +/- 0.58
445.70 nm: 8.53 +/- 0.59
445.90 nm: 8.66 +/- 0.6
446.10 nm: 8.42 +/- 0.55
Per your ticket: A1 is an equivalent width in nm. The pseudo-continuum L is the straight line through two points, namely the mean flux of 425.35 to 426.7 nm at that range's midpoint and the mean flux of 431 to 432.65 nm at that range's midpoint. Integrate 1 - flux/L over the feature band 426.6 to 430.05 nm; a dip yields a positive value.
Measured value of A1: 0.21 nm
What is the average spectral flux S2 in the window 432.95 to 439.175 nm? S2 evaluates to 8.26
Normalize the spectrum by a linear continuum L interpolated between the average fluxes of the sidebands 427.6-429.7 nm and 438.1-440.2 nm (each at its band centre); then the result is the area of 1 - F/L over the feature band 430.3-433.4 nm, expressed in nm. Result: 0.07 nm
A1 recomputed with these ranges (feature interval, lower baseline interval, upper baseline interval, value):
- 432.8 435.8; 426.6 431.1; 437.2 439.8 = 0.08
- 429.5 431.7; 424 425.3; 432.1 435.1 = 0.07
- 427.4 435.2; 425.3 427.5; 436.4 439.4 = 0.38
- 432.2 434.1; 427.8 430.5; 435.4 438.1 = 0.10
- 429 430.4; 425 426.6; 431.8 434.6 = 0.10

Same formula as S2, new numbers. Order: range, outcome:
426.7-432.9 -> 8.26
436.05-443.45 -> 8.54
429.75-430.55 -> 7.68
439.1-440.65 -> 8.61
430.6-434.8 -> 8.2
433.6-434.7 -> 8.31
